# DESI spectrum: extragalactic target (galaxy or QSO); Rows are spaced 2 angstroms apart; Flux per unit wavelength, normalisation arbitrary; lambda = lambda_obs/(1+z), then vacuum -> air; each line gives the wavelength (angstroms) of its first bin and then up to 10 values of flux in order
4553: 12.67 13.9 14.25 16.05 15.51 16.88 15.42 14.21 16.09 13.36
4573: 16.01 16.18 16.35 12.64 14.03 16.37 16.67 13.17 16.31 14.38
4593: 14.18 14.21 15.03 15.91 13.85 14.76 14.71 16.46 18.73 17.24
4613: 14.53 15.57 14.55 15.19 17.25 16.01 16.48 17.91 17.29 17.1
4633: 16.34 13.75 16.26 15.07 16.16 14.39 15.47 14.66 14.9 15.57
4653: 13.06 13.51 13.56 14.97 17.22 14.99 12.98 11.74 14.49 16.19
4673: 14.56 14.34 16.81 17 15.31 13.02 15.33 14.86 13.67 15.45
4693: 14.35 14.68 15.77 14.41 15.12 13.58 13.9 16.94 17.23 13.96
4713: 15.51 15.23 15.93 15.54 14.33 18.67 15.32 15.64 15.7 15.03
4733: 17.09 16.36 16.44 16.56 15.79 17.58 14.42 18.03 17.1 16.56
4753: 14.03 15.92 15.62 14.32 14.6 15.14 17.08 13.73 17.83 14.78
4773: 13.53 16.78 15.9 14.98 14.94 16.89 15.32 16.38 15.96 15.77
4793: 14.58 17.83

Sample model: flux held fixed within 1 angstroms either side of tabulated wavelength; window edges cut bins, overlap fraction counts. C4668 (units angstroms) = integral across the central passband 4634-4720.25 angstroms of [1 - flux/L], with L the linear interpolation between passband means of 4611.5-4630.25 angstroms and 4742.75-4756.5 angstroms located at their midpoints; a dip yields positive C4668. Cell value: 6.5 angstroms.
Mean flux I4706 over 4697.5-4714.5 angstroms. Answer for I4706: 15.1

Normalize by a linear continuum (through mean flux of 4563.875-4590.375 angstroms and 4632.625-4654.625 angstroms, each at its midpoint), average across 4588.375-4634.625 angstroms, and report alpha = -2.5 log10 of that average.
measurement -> -0.05 mag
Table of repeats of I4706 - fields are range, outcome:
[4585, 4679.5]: 15.3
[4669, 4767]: 15.5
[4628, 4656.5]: 15.2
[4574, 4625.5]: 15.4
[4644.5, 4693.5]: 14.7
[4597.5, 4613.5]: 15.8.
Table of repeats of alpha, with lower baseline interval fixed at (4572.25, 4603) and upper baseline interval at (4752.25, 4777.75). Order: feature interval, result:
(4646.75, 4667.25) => 0.06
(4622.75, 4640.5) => -0.08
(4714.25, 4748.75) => -0.06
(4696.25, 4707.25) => 0.03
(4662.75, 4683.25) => 0.03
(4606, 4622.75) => -0.08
